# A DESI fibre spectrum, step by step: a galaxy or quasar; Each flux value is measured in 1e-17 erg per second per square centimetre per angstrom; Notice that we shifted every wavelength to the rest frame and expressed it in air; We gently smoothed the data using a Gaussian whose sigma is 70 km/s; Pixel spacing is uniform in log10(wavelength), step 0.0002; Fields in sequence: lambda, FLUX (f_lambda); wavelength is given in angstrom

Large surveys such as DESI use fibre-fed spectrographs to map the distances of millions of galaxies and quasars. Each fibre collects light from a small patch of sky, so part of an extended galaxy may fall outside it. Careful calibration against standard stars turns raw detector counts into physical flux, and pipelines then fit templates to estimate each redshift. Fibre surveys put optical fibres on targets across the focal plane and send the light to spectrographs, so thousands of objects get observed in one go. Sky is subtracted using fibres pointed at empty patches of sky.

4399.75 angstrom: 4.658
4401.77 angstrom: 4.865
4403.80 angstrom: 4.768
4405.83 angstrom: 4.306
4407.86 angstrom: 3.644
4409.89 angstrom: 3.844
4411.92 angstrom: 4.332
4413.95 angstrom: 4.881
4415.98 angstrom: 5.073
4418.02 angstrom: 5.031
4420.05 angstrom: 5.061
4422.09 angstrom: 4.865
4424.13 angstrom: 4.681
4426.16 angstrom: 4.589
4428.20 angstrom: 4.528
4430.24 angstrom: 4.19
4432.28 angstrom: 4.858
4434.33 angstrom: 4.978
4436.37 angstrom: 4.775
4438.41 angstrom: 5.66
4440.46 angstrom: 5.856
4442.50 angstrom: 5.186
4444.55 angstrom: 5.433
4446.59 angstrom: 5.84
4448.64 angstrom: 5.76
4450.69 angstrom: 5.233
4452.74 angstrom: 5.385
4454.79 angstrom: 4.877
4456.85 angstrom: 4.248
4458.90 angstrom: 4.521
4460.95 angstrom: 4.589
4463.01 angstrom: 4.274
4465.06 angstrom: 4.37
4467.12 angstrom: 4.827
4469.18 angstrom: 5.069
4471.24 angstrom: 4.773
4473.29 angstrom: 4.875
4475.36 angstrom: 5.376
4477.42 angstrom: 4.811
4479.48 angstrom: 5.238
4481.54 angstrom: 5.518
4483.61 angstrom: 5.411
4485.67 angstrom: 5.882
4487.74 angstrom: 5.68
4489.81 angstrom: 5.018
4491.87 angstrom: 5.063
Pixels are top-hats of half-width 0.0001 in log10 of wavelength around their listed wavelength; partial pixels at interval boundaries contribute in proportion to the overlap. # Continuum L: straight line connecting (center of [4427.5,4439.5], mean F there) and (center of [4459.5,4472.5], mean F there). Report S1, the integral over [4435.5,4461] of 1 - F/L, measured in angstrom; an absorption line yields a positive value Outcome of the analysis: -2.4 angstrom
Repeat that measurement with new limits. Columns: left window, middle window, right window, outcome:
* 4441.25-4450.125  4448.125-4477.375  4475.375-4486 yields 3.2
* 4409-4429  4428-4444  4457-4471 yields -1.3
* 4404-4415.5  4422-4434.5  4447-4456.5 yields 0.2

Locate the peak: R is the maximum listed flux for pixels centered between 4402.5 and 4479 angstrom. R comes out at 5.856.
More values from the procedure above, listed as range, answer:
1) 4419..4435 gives 5.061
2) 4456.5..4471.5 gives 5.069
